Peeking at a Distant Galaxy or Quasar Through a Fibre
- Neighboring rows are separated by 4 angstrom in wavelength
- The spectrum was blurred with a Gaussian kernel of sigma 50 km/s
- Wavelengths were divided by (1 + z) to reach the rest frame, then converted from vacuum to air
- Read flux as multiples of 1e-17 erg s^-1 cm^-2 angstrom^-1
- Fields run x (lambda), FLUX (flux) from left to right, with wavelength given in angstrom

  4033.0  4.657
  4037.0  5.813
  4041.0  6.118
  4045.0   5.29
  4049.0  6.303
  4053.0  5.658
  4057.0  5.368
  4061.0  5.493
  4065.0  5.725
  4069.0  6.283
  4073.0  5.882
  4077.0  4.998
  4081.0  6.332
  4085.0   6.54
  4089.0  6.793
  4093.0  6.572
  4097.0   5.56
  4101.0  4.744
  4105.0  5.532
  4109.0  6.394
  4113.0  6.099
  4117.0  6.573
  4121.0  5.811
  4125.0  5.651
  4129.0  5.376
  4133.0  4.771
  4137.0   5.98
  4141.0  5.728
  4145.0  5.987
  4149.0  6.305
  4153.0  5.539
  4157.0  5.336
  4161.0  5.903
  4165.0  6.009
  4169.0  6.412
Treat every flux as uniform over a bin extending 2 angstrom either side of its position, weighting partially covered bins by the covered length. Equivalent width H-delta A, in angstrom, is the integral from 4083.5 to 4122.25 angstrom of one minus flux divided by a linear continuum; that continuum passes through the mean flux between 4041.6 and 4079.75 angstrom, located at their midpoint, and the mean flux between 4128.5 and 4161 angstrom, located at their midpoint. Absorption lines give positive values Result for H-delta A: -2.6 angstrom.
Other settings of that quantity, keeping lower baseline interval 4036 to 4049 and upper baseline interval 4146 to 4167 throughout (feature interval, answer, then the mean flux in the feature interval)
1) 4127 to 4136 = 1.01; 5.17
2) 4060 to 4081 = 0.27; 5.75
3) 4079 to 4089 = -1.17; 6.51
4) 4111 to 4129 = -0.42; 5.96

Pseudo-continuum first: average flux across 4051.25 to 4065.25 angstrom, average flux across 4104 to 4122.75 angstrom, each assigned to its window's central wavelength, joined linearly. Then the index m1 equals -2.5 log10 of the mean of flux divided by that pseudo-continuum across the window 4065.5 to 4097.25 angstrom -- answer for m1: -0.06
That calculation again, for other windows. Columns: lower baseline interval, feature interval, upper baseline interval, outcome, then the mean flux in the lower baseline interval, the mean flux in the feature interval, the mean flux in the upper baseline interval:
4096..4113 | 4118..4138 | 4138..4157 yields 0.04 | 5.62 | 5.55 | 5.84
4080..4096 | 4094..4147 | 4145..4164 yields 0.08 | 6.51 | 5.72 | 5.81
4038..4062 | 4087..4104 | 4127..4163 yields -0.04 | 5.72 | 5.89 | 5.66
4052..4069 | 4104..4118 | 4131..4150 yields -0.09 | 5.64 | 6.16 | 5.73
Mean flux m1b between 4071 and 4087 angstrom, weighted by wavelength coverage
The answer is 5.94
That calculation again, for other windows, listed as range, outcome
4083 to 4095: 6.64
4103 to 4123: 6.08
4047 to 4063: 5.71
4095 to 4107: 5.28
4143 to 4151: 6.15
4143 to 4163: 5.81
